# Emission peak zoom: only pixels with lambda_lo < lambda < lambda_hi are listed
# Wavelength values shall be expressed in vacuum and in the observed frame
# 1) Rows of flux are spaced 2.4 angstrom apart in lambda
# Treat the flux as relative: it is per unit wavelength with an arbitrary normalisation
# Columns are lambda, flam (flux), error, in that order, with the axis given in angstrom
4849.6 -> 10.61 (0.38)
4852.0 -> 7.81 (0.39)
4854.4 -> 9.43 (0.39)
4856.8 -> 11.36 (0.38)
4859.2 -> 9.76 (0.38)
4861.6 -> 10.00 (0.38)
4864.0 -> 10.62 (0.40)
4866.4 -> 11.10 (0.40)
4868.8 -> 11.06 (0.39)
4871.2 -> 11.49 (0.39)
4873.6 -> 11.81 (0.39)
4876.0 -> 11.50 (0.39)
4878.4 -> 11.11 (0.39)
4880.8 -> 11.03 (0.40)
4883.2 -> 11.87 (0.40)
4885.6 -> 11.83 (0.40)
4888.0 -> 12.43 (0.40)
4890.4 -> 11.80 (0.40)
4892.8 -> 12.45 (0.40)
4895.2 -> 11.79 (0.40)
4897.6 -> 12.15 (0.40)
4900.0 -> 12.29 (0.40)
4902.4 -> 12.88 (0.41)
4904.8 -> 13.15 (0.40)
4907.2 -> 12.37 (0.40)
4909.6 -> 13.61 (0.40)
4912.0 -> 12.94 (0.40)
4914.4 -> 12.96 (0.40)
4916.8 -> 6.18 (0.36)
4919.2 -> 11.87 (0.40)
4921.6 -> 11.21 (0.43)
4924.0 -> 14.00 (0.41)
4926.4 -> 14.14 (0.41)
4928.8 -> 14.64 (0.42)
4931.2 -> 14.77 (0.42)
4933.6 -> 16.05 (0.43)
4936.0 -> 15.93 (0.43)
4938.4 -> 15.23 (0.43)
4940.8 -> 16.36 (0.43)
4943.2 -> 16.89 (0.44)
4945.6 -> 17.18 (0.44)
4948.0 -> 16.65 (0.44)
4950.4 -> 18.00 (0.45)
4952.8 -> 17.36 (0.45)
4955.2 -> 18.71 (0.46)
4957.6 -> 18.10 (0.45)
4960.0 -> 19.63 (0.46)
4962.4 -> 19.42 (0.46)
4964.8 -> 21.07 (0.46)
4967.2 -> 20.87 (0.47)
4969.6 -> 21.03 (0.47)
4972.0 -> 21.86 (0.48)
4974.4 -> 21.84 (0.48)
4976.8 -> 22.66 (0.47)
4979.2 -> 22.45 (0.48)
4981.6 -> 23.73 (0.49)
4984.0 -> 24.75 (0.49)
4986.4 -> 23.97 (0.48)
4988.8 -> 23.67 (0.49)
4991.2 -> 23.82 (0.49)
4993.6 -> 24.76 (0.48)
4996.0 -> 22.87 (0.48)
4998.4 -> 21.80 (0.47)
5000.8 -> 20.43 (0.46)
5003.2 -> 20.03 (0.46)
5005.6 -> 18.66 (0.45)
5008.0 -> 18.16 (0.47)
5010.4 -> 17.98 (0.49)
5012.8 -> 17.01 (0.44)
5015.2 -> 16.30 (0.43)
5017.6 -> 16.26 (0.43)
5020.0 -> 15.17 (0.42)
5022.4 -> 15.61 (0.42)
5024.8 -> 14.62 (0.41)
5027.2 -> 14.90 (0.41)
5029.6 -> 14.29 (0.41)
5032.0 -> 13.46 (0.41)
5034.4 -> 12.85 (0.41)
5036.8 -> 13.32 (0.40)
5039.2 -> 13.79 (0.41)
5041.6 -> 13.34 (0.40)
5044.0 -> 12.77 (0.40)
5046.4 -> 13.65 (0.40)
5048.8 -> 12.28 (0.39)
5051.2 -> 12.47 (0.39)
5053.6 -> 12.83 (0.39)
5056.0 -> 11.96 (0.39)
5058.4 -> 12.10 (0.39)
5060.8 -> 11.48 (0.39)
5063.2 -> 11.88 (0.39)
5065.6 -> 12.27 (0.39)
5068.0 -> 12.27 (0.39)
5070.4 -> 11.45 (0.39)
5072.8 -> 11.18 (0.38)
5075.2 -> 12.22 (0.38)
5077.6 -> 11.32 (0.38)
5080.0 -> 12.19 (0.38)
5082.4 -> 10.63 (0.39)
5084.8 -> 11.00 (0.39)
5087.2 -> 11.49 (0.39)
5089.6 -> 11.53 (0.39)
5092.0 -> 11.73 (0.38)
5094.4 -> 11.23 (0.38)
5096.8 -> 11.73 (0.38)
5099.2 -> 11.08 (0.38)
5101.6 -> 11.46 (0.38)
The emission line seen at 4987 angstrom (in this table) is C IV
